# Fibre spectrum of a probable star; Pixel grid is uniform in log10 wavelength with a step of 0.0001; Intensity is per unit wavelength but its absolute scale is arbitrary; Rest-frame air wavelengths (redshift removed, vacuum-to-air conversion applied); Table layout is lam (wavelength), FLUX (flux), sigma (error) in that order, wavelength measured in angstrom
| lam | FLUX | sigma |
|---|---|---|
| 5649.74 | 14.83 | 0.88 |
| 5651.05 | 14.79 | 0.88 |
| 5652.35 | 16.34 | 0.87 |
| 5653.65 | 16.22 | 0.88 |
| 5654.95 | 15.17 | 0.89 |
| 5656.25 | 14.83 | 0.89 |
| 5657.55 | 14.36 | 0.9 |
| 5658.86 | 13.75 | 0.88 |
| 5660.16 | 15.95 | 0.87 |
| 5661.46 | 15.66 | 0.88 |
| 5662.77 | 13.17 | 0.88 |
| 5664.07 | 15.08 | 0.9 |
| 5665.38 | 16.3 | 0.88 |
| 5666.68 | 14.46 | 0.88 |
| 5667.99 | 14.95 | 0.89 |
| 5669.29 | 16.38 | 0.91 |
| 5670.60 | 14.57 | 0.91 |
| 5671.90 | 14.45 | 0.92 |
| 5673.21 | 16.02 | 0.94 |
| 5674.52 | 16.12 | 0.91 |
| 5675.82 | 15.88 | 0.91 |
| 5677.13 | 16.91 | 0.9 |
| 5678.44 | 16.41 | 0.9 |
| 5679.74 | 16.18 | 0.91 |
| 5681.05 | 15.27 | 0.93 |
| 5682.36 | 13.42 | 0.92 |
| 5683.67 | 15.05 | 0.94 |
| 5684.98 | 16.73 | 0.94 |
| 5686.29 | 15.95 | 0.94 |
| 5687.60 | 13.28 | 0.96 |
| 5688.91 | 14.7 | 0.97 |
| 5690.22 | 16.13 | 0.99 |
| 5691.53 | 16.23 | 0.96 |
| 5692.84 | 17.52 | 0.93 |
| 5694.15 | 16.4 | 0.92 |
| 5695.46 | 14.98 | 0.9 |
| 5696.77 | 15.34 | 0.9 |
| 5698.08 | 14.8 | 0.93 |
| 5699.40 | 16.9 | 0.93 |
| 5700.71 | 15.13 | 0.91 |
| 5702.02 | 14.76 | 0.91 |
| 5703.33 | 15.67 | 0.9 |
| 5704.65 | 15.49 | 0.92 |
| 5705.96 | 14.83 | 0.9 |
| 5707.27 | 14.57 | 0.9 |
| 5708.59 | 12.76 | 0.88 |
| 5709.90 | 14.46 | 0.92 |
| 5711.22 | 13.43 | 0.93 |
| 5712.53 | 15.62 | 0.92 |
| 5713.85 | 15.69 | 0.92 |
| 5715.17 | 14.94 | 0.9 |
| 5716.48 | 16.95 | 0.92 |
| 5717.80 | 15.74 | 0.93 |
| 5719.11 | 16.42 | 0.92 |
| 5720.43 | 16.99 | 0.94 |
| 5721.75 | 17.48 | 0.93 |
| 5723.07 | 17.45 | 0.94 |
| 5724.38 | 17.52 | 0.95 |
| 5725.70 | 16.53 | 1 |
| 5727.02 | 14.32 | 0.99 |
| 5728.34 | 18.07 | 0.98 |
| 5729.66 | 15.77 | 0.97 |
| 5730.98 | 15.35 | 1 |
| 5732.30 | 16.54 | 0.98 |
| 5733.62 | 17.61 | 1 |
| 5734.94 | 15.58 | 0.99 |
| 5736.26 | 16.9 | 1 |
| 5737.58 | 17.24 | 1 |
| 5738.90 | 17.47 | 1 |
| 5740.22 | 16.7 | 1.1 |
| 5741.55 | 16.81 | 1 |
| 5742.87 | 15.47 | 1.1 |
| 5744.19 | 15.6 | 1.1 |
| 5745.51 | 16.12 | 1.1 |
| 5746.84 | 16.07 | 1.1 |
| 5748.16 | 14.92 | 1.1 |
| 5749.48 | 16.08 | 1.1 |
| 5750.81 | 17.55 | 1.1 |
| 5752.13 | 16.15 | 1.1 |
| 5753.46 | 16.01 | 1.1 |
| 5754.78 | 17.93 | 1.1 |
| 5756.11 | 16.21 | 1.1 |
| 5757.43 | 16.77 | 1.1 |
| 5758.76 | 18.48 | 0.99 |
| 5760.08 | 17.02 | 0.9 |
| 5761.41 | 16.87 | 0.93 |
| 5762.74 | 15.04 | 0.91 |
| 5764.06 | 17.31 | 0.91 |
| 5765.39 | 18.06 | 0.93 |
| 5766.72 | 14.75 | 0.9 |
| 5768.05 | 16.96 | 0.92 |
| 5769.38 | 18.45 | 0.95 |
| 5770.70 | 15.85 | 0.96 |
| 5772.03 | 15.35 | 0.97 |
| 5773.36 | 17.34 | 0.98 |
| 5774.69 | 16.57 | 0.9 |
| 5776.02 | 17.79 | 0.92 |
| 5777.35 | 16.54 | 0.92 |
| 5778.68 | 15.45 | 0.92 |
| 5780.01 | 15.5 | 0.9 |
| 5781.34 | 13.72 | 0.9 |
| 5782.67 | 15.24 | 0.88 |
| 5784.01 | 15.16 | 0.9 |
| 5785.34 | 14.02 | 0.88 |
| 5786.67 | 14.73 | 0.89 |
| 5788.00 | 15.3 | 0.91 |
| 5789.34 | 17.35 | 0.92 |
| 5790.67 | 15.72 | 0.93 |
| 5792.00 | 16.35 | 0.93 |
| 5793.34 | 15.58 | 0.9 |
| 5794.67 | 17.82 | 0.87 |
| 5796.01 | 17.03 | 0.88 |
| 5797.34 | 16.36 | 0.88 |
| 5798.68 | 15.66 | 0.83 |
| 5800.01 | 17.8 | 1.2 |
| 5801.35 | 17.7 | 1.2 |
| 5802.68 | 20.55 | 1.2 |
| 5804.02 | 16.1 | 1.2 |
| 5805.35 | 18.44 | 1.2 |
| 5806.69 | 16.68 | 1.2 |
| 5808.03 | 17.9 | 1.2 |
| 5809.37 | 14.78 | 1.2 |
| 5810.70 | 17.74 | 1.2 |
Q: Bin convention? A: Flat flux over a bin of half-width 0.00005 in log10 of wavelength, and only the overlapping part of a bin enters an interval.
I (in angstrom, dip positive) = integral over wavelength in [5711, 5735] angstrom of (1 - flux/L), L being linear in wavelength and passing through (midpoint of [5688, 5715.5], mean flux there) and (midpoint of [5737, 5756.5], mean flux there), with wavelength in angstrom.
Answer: -0.7 angstrom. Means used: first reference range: 15.2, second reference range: 16.4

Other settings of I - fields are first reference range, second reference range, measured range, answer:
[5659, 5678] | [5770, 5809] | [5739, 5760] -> -0.6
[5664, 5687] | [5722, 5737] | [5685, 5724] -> 1.3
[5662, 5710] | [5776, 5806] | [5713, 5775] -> -2.5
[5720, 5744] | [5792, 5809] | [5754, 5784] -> 0.8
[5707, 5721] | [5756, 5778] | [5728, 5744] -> -0.7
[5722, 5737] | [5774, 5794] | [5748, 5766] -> -0.8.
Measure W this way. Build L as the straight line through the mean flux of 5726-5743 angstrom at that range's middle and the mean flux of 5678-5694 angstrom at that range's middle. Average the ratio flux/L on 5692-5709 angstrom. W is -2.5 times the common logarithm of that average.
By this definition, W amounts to 0.03 mag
